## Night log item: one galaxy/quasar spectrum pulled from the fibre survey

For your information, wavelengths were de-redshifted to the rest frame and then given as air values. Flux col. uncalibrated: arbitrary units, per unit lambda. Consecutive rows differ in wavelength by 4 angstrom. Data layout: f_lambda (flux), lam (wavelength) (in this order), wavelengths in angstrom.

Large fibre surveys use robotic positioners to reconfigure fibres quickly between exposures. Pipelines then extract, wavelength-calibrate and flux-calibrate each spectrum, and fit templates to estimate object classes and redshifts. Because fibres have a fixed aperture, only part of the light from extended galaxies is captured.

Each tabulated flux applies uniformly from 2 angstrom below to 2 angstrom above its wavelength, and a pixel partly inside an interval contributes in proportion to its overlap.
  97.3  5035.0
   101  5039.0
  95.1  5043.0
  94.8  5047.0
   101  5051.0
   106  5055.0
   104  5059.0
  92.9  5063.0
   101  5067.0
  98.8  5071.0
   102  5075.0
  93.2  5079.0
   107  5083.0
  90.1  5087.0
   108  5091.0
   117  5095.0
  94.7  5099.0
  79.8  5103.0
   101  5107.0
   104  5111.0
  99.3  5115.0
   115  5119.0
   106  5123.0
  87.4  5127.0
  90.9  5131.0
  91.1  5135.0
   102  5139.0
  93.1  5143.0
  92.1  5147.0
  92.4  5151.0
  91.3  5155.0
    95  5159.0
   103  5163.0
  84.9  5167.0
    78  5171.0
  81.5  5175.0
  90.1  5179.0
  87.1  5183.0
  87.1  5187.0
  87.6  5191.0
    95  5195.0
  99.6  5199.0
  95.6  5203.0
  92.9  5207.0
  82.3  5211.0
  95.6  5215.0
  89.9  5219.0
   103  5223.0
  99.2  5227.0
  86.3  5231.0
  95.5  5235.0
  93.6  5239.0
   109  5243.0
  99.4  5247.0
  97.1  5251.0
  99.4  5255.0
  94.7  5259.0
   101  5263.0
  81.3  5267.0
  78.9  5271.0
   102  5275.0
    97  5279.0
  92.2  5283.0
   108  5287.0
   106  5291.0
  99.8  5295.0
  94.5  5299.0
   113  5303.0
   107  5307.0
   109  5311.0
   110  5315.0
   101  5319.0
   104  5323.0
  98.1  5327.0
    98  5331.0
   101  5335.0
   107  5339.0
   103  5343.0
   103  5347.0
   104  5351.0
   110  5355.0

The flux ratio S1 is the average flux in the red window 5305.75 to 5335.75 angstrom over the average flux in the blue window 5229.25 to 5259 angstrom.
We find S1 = 1.07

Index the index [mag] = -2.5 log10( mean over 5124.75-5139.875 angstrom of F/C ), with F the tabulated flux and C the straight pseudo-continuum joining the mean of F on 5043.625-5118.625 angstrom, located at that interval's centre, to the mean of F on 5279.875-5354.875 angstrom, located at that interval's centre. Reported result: 0.09 mag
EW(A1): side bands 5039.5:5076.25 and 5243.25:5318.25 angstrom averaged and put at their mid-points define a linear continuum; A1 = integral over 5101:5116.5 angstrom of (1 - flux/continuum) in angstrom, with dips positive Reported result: 0.6 angstrom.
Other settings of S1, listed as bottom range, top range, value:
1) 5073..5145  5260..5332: 1.01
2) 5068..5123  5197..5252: 0.95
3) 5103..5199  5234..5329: 1.07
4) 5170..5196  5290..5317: 1.22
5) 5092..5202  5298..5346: 1.10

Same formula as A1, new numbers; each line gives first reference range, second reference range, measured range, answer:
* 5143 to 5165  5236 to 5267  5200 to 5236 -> 1.2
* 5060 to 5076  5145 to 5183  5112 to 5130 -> -1.5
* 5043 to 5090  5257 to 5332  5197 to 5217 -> 1.3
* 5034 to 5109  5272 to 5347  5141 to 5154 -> 1.0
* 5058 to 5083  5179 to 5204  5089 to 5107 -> -0.5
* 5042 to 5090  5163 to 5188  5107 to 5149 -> -2.9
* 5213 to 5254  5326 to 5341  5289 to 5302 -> -0.2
